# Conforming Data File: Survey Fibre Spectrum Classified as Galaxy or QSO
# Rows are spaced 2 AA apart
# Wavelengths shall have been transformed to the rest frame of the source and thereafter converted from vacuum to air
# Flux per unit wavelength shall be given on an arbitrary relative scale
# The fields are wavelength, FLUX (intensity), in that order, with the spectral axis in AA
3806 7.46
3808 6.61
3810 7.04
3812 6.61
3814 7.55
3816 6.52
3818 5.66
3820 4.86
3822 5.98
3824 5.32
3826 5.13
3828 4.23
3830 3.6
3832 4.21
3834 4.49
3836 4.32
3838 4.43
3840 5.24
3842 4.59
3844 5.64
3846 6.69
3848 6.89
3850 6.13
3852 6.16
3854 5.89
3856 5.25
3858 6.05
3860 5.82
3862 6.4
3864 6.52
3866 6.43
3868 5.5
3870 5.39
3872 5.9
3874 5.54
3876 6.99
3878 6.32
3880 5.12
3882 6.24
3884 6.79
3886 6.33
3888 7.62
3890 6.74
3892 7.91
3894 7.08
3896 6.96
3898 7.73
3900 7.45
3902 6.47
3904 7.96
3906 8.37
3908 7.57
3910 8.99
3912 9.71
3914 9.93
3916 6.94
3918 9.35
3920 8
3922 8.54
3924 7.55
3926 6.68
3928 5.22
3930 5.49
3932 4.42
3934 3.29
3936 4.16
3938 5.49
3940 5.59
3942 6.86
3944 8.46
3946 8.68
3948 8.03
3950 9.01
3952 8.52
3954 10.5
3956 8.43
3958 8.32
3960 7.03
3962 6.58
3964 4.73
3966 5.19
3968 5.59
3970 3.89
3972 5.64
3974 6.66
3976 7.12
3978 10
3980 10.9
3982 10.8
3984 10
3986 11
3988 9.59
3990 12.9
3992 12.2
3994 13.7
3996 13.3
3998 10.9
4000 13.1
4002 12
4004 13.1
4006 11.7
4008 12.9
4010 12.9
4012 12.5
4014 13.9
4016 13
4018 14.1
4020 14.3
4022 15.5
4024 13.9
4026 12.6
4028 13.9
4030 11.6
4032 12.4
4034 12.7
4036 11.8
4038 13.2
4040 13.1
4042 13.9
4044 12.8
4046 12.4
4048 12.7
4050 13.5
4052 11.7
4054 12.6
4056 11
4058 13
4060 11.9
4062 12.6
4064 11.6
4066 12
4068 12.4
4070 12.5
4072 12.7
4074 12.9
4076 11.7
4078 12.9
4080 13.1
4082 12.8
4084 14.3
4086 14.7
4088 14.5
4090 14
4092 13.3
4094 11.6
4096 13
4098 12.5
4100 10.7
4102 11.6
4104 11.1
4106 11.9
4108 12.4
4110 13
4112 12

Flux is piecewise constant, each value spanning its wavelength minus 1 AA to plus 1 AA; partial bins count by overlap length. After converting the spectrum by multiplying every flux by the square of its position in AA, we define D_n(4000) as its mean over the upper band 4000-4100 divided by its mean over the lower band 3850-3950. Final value 2.0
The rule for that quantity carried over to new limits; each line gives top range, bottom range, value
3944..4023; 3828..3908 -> 1.77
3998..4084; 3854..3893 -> 2.23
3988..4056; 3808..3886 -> 2.45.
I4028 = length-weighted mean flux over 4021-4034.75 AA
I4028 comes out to 13.2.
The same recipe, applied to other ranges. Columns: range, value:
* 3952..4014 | 9.82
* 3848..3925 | 6.99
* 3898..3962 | 7.44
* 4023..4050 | 12.9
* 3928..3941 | 4.78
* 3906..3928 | 8.19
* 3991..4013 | 12.6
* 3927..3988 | 7.23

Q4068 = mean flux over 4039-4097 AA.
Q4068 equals 12.8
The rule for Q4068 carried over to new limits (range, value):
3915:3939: 6.26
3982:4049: 12.7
